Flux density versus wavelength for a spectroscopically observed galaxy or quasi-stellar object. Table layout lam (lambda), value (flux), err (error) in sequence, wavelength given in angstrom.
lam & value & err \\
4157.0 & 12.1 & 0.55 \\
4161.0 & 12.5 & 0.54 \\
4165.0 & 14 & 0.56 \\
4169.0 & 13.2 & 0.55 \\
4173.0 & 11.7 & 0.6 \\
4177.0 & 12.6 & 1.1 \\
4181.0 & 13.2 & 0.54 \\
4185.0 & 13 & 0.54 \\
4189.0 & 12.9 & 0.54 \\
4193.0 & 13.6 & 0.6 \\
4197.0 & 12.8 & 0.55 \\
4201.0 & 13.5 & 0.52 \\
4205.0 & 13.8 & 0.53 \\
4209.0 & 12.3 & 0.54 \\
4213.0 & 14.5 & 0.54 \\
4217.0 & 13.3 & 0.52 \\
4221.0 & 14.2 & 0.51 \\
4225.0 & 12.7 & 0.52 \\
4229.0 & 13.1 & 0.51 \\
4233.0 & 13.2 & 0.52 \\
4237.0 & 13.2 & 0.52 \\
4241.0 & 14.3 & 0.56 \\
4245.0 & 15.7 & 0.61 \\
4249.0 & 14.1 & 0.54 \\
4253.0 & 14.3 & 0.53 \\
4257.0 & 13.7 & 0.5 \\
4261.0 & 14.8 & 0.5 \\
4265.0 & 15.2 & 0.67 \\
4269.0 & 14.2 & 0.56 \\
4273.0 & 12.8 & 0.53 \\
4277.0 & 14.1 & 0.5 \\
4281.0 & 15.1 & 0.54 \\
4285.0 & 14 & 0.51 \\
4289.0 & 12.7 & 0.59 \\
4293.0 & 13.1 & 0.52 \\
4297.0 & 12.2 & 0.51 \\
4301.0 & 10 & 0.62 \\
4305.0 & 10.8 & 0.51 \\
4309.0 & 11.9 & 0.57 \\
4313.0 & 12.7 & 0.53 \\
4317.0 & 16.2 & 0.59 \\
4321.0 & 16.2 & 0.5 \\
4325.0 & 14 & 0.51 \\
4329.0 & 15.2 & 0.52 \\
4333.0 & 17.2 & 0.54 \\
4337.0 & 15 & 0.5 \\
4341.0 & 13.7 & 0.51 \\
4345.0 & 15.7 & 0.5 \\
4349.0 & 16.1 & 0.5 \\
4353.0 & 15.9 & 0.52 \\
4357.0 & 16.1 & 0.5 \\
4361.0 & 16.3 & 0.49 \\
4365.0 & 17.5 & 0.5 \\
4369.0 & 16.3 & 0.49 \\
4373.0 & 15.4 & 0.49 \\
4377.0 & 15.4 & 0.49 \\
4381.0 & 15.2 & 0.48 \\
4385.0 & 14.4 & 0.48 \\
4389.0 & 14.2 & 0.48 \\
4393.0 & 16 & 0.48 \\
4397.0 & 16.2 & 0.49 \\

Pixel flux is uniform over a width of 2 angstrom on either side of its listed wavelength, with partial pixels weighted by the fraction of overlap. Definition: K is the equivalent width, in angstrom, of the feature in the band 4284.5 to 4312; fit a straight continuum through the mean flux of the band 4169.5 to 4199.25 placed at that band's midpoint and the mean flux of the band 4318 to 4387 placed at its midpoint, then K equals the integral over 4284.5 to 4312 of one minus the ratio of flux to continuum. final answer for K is 5.06 angstrom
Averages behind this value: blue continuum 12.9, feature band 12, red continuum 15.6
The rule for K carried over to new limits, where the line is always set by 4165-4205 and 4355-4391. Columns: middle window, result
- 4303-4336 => 1.4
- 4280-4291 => 0.5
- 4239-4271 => -1.2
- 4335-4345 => 0.4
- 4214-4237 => 0.4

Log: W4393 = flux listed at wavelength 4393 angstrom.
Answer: 16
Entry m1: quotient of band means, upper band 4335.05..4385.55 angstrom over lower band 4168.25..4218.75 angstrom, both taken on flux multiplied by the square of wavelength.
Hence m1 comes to 1.29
